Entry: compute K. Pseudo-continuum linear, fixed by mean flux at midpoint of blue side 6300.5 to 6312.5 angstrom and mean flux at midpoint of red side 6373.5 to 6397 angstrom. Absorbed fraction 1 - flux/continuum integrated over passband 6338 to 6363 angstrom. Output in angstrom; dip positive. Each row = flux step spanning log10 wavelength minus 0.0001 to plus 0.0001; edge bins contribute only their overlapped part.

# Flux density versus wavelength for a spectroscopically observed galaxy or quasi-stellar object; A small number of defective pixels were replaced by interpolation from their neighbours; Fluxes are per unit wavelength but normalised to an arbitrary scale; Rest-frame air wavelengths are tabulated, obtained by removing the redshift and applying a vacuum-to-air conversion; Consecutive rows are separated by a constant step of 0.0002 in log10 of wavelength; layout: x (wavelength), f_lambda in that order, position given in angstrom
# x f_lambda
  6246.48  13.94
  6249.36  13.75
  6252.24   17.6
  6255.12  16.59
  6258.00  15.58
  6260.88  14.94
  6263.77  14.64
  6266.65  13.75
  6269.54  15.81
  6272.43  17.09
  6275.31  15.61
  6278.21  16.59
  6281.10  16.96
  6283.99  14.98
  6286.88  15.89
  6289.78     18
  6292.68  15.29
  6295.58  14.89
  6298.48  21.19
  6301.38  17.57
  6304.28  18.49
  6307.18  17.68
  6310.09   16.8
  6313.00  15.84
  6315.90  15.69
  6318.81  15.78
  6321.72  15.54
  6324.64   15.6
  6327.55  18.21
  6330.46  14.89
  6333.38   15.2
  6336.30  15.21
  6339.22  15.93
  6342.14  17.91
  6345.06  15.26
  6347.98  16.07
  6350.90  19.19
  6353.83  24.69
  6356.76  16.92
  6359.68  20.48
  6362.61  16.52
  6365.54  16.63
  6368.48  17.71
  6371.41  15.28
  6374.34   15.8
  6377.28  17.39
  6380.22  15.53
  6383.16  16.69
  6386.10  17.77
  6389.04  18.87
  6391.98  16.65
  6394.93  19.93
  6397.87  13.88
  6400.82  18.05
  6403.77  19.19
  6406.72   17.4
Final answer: -1.2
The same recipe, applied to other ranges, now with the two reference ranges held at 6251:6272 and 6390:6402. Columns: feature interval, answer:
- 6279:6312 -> -2.13 angstrom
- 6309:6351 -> 0.78 angstrom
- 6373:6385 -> 0.41 angstrom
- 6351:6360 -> -2.04 angstrom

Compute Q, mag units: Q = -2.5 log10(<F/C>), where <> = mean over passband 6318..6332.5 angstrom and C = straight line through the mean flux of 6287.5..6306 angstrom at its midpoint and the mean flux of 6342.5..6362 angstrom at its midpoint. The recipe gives 0.13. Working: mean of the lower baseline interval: 17.5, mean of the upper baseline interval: 18.6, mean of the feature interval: 16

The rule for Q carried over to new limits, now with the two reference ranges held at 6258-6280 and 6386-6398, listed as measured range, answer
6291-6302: -0.08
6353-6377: -0.03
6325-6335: 0.04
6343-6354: -0.07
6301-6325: -0.02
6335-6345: 0.04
